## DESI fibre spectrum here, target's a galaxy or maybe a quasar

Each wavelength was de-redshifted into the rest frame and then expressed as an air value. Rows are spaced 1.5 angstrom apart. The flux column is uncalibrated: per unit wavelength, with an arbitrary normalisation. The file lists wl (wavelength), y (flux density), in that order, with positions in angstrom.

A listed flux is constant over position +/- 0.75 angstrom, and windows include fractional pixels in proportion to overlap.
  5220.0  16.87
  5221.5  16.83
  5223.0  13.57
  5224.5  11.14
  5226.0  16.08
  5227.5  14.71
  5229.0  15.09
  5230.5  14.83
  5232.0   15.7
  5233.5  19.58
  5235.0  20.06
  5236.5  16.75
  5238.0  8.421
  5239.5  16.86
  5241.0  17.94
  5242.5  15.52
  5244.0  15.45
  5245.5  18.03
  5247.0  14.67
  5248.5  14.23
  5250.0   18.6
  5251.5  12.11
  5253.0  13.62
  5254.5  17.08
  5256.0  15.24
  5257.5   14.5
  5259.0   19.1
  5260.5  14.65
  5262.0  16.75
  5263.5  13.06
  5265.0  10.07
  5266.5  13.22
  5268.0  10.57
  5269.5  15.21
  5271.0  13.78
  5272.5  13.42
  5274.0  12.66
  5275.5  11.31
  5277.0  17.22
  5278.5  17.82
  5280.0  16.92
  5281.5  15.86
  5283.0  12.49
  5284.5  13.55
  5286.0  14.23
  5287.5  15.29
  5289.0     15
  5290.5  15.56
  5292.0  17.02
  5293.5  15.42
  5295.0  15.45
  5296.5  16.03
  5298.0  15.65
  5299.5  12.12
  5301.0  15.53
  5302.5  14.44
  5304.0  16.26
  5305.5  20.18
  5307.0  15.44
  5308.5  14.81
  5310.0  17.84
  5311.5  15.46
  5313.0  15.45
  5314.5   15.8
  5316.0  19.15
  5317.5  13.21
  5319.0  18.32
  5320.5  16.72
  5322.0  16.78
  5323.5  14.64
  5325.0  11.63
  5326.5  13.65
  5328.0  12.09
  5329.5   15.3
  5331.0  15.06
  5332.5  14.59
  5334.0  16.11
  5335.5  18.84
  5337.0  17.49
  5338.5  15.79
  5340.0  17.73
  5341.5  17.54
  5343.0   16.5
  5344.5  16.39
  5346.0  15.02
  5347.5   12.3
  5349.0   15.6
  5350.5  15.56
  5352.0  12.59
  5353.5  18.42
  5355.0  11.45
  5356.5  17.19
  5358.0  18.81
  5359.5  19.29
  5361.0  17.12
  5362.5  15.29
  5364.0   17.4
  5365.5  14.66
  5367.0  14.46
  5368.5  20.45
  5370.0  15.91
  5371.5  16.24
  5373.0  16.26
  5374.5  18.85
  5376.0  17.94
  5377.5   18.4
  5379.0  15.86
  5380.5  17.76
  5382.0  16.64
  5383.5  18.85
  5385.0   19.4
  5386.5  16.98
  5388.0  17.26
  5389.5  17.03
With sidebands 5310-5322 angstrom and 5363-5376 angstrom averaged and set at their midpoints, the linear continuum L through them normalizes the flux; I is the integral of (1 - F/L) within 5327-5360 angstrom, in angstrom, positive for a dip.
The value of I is 1.54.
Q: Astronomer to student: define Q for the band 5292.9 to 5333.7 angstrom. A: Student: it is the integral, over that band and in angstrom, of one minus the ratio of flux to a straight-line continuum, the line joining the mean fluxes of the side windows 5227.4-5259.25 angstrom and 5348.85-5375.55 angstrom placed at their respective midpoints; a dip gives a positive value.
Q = 1.8 angstrom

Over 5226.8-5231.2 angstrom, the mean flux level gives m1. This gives 14.9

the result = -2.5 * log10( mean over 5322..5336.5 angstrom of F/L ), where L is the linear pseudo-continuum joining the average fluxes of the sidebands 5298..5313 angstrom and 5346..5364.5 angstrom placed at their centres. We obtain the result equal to 0.07 mag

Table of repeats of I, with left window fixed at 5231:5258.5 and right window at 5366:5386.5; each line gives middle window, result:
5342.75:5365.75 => 1.7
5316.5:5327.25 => 1.1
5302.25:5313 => 0.1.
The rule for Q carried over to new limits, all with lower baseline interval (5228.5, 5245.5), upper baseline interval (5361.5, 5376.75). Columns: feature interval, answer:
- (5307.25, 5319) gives 0.3 angstrom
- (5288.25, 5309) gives 1.0 angstrom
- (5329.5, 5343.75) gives 0.0 angstrom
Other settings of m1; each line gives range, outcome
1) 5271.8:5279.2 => 14.5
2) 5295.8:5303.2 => 14.7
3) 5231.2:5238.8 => 16.1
